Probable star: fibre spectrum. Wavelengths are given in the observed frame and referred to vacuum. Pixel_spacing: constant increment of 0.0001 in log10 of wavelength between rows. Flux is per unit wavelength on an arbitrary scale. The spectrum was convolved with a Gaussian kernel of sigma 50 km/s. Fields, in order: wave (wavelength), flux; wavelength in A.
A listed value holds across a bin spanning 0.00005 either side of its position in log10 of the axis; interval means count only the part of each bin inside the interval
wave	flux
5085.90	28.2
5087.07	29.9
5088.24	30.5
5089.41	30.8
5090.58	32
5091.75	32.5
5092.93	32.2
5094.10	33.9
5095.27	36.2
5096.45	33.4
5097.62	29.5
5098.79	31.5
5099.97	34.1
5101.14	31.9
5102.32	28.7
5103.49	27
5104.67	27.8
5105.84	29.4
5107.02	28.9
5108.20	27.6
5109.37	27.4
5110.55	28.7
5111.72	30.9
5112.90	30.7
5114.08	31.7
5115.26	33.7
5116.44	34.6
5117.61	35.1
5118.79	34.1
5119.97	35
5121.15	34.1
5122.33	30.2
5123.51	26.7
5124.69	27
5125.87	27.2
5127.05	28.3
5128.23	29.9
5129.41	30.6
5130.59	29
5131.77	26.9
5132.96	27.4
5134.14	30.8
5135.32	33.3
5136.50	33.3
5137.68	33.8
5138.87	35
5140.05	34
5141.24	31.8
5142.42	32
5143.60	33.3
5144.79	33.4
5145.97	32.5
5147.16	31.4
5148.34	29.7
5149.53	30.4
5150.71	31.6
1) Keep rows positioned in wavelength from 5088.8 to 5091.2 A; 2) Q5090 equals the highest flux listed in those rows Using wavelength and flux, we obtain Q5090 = 32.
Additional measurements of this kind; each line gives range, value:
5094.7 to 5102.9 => 36.2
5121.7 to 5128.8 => 30.2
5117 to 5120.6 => 35.1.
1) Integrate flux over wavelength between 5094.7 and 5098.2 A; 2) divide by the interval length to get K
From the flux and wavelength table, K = 33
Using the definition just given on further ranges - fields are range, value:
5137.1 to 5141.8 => 33.6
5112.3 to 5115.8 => 31.9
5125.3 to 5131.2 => 29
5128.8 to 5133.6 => 28.5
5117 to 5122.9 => 33.7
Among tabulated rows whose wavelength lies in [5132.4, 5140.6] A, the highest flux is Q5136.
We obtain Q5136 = 35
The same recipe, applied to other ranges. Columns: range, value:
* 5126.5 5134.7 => 30.8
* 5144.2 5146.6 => 33.4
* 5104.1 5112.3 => 30.9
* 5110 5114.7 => 31.7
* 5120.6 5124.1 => 34.1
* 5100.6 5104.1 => 31.9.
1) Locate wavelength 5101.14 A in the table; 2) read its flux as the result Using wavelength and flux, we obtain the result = 31.9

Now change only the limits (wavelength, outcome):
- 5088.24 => 30.5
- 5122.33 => 30.2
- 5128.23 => 29.9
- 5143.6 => 33.3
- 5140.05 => 34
